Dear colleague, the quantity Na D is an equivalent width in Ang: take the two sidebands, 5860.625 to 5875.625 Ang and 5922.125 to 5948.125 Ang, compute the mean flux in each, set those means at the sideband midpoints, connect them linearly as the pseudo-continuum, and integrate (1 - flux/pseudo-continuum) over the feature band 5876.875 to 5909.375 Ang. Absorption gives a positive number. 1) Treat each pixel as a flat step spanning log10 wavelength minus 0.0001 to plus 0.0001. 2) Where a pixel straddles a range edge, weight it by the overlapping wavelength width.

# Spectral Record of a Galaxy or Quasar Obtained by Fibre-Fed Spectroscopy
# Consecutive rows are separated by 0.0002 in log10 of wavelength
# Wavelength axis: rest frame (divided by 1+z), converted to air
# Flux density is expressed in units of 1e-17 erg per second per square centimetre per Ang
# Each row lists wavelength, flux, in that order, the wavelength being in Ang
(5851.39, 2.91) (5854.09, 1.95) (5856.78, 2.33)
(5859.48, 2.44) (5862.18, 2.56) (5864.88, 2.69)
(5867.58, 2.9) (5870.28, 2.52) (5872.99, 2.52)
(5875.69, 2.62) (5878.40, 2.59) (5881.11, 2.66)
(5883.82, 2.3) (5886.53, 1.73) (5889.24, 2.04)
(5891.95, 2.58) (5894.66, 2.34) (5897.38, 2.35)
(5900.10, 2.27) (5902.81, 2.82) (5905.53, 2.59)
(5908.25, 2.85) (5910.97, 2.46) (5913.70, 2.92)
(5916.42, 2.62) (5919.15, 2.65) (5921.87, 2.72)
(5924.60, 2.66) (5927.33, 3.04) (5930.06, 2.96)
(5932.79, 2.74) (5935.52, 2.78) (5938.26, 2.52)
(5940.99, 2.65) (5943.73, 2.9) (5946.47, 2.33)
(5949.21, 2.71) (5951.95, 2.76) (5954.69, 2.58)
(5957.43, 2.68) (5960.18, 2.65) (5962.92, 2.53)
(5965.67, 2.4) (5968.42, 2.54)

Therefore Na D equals 2.99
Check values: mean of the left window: 2.63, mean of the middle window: 2.42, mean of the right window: 2.73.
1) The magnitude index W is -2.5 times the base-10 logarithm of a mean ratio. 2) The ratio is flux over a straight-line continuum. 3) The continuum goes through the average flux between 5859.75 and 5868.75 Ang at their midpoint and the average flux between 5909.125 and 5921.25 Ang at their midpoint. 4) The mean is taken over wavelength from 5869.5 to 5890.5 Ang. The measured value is 0.13 mag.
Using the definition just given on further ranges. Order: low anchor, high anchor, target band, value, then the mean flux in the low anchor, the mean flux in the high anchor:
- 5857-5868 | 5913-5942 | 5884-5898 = 0.20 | 2.59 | 2.75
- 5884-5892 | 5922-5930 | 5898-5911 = -0.08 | 2.07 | 2.85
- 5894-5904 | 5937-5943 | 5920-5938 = -0.09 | 2.45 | 2.62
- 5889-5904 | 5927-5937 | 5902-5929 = -0.03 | 2.42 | 2.86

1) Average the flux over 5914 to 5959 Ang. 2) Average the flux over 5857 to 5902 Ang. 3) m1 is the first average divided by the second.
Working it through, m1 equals 1.1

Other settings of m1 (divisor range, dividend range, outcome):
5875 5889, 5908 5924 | 1.15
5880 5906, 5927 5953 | 1.16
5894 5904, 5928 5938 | 1.15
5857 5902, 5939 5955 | 1.09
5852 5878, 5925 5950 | 1.09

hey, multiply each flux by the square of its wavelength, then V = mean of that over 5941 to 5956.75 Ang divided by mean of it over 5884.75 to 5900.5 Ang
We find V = 1.22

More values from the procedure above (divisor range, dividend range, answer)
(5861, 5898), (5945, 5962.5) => 1.09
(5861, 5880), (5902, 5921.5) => 1.04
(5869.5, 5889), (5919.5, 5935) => 1.19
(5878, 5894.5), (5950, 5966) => 1.16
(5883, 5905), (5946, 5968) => 1.14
